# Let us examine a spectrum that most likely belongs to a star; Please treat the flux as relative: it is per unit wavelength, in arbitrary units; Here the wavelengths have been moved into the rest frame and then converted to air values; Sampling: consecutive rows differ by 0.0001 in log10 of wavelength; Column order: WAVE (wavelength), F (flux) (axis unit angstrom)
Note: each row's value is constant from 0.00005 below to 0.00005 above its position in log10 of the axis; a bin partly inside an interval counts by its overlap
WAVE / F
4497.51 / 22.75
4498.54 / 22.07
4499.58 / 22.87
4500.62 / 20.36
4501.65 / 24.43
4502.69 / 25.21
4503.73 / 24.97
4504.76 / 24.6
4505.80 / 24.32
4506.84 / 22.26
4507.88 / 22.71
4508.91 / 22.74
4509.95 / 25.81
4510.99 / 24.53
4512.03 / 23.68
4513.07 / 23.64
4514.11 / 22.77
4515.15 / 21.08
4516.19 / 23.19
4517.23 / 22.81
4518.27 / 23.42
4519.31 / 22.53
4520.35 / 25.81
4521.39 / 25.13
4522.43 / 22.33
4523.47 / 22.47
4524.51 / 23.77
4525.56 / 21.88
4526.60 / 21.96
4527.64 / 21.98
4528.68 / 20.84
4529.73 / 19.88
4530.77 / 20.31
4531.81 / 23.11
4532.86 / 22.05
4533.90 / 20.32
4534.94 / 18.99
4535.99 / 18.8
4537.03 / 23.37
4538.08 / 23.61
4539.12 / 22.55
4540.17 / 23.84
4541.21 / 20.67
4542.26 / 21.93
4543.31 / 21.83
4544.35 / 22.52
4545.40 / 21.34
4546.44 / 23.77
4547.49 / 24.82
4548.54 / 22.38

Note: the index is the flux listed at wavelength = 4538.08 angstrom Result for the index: 23.61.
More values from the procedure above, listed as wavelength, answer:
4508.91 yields 22.74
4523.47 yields 22.47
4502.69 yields 25.21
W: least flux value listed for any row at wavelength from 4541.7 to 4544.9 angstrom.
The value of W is 21.83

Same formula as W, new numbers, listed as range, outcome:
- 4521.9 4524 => 22.33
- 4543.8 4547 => 21.34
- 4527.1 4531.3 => 19.88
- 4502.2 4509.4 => 22.26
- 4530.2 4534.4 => 20.31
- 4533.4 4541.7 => 18.8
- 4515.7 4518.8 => 22.81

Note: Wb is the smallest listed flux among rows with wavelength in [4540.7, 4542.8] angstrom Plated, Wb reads 20.67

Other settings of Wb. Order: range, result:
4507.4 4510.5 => 22.71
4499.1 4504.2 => 20.36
